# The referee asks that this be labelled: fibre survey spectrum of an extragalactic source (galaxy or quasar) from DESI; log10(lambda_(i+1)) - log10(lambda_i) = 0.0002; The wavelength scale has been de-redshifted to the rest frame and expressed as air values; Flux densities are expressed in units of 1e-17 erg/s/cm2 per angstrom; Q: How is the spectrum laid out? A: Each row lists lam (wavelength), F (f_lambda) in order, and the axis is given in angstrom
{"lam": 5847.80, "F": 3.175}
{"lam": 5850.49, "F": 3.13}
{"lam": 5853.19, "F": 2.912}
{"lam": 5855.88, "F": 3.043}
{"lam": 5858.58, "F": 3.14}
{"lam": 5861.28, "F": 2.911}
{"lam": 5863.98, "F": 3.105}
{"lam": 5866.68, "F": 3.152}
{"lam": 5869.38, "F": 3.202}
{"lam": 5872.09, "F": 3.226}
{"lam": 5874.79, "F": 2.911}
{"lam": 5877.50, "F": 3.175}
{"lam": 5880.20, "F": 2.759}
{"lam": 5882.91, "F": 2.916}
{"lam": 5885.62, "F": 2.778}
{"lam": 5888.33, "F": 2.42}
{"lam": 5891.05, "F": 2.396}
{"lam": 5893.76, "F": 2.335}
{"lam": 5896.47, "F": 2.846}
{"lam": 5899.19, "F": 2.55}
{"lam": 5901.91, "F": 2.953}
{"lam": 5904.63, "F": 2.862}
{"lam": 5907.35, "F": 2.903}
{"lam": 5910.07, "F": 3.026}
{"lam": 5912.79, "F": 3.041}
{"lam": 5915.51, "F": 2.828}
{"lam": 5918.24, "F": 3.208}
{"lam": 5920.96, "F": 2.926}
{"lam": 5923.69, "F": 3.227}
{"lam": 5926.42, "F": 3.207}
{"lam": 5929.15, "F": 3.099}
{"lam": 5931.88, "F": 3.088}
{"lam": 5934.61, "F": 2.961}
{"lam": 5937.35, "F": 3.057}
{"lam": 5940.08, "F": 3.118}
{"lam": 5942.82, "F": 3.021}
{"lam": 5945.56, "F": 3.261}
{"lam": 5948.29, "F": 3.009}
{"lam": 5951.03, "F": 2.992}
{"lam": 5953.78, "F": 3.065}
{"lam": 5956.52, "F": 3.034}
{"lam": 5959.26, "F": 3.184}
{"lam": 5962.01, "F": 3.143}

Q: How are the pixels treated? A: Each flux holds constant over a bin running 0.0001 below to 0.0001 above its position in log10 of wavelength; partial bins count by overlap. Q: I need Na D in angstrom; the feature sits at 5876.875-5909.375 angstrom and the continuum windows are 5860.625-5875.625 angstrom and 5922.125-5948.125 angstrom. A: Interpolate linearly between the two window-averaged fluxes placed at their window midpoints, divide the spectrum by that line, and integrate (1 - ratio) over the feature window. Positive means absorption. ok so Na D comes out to 3.8 angstrom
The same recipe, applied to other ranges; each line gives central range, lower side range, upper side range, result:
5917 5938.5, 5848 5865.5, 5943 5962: -0.1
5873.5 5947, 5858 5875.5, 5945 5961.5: 4.0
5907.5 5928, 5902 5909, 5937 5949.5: -0.6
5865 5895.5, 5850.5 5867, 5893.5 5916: 1.1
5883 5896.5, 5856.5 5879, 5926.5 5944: 2.3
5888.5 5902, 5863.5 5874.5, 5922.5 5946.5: 2.4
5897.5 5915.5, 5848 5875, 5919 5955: 1.2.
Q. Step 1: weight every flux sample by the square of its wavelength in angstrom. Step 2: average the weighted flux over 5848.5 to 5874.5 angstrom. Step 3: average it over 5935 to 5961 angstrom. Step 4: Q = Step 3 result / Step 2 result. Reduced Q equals 1.0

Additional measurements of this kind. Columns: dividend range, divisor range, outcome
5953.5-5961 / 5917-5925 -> 1.01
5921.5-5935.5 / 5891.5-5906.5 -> 1.16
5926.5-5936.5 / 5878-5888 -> 1.11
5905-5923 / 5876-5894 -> 1.12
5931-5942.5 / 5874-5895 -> 1.15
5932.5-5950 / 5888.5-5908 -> 1.17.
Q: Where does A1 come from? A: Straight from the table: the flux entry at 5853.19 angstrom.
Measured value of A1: 2.912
